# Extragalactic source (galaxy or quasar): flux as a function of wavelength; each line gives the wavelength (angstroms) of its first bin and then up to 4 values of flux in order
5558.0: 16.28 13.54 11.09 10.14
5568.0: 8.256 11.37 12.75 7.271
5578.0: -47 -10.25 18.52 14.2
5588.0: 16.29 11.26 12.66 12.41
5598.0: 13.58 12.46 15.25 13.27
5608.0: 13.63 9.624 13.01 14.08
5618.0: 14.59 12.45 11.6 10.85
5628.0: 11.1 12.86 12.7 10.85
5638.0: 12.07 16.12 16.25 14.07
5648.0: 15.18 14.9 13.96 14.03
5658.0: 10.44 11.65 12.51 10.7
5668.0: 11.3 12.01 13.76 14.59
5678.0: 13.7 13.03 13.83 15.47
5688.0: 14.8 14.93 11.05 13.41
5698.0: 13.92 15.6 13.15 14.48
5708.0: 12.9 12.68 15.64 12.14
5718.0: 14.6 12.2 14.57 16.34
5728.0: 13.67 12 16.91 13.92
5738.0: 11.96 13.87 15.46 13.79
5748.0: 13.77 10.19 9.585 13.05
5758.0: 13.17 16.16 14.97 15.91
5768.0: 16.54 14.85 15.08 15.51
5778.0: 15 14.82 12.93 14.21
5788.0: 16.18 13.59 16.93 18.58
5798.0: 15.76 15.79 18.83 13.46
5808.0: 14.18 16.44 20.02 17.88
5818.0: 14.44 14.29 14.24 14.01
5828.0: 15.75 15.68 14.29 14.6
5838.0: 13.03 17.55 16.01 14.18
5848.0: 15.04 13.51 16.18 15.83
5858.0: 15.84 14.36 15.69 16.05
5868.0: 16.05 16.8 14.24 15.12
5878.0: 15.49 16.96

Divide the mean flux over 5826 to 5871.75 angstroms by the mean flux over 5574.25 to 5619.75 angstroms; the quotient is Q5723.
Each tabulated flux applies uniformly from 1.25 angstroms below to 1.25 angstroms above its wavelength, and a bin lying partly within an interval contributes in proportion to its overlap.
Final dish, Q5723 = 1.77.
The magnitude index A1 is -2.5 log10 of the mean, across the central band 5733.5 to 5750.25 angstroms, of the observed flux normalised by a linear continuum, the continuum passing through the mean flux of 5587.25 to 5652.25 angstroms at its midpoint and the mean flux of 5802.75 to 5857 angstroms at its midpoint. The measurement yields 0.06 mag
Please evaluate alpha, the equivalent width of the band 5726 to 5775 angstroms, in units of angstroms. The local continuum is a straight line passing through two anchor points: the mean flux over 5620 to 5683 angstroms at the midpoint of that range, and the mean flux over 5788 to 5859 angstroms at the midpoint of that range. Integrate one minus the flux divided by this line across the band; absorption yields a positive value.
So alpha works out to 1.6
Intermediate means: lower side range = 12.9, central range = 14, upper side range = 15.6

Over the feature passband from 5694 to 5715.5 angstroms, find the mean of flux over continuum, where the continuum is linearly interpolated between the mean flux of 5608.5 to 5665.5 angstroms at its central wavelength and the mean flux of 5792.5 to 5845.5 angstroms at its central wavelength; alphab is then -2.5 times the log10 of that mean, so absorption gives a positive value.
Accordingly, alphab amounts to 0.01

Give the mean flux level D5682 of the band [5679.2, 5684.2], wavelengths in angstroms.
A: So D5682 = 13.4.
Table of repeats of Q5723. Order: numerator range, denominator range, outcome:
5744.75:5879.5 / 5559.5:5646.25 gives 1.46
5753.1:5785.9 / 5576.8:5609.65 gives 1.94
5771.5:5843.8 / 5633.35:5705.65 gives 1.15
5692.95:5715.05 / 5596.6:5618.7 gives 1.04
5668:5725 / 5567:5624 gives 1.50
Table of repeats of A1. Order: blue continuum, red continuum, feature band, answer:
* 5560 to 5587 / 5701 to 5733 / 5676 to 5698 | -0.17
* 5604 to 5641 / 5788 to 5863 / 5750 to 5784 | 0.03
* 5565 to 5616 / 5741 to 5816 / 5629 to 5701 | -0.20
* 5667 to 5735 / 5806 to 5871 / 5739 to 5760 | 0.11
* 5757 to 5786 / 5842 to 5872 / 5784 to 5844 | -0.03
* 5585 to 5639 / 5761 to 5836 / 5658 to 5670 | 0.18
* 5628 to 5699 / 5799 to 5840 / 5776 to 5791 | 0.03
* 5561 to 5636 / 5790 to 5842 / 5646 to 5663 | -0.18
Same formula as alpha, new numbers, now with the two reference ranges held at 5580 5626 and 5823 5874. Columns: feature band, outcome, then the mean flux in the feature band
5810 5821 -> -1.44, 16.8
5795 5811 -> -1.44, 16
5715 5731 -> 0.02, 13.8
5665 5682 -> 0.54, 12.8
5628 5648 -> -1.01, 13.5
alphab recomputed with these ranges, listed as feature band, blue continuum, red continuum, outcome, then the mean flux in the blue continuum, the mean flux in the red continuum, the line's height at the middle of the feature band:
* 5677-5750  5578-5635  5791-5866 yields -0.06 mag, 10.8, 15.6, 13.1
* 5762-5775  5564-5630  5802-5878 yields -0.14 mag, 9.41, 15.4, 13.7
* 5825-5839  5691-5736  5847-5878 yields 0.03 mag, 13.9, 15.4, 15.1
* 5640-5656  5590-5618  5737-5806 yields -0.12 mag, 13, 14.7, 13.4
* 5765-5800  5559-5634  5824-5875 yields -0.12 mag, 9.8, 15.2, 13.8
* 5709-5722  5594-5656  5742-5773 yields 0.02 mag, 13.2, 14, 13.7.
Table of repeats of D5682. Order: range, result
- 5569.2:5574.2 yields 12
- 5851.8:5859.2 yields 15.9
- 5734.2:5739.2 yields 13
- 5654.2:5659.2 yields 12.3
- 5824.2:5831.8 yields 15.1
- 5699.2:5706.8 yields 14.4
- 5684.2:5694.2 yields 14.1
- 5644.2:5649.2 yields 14.6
